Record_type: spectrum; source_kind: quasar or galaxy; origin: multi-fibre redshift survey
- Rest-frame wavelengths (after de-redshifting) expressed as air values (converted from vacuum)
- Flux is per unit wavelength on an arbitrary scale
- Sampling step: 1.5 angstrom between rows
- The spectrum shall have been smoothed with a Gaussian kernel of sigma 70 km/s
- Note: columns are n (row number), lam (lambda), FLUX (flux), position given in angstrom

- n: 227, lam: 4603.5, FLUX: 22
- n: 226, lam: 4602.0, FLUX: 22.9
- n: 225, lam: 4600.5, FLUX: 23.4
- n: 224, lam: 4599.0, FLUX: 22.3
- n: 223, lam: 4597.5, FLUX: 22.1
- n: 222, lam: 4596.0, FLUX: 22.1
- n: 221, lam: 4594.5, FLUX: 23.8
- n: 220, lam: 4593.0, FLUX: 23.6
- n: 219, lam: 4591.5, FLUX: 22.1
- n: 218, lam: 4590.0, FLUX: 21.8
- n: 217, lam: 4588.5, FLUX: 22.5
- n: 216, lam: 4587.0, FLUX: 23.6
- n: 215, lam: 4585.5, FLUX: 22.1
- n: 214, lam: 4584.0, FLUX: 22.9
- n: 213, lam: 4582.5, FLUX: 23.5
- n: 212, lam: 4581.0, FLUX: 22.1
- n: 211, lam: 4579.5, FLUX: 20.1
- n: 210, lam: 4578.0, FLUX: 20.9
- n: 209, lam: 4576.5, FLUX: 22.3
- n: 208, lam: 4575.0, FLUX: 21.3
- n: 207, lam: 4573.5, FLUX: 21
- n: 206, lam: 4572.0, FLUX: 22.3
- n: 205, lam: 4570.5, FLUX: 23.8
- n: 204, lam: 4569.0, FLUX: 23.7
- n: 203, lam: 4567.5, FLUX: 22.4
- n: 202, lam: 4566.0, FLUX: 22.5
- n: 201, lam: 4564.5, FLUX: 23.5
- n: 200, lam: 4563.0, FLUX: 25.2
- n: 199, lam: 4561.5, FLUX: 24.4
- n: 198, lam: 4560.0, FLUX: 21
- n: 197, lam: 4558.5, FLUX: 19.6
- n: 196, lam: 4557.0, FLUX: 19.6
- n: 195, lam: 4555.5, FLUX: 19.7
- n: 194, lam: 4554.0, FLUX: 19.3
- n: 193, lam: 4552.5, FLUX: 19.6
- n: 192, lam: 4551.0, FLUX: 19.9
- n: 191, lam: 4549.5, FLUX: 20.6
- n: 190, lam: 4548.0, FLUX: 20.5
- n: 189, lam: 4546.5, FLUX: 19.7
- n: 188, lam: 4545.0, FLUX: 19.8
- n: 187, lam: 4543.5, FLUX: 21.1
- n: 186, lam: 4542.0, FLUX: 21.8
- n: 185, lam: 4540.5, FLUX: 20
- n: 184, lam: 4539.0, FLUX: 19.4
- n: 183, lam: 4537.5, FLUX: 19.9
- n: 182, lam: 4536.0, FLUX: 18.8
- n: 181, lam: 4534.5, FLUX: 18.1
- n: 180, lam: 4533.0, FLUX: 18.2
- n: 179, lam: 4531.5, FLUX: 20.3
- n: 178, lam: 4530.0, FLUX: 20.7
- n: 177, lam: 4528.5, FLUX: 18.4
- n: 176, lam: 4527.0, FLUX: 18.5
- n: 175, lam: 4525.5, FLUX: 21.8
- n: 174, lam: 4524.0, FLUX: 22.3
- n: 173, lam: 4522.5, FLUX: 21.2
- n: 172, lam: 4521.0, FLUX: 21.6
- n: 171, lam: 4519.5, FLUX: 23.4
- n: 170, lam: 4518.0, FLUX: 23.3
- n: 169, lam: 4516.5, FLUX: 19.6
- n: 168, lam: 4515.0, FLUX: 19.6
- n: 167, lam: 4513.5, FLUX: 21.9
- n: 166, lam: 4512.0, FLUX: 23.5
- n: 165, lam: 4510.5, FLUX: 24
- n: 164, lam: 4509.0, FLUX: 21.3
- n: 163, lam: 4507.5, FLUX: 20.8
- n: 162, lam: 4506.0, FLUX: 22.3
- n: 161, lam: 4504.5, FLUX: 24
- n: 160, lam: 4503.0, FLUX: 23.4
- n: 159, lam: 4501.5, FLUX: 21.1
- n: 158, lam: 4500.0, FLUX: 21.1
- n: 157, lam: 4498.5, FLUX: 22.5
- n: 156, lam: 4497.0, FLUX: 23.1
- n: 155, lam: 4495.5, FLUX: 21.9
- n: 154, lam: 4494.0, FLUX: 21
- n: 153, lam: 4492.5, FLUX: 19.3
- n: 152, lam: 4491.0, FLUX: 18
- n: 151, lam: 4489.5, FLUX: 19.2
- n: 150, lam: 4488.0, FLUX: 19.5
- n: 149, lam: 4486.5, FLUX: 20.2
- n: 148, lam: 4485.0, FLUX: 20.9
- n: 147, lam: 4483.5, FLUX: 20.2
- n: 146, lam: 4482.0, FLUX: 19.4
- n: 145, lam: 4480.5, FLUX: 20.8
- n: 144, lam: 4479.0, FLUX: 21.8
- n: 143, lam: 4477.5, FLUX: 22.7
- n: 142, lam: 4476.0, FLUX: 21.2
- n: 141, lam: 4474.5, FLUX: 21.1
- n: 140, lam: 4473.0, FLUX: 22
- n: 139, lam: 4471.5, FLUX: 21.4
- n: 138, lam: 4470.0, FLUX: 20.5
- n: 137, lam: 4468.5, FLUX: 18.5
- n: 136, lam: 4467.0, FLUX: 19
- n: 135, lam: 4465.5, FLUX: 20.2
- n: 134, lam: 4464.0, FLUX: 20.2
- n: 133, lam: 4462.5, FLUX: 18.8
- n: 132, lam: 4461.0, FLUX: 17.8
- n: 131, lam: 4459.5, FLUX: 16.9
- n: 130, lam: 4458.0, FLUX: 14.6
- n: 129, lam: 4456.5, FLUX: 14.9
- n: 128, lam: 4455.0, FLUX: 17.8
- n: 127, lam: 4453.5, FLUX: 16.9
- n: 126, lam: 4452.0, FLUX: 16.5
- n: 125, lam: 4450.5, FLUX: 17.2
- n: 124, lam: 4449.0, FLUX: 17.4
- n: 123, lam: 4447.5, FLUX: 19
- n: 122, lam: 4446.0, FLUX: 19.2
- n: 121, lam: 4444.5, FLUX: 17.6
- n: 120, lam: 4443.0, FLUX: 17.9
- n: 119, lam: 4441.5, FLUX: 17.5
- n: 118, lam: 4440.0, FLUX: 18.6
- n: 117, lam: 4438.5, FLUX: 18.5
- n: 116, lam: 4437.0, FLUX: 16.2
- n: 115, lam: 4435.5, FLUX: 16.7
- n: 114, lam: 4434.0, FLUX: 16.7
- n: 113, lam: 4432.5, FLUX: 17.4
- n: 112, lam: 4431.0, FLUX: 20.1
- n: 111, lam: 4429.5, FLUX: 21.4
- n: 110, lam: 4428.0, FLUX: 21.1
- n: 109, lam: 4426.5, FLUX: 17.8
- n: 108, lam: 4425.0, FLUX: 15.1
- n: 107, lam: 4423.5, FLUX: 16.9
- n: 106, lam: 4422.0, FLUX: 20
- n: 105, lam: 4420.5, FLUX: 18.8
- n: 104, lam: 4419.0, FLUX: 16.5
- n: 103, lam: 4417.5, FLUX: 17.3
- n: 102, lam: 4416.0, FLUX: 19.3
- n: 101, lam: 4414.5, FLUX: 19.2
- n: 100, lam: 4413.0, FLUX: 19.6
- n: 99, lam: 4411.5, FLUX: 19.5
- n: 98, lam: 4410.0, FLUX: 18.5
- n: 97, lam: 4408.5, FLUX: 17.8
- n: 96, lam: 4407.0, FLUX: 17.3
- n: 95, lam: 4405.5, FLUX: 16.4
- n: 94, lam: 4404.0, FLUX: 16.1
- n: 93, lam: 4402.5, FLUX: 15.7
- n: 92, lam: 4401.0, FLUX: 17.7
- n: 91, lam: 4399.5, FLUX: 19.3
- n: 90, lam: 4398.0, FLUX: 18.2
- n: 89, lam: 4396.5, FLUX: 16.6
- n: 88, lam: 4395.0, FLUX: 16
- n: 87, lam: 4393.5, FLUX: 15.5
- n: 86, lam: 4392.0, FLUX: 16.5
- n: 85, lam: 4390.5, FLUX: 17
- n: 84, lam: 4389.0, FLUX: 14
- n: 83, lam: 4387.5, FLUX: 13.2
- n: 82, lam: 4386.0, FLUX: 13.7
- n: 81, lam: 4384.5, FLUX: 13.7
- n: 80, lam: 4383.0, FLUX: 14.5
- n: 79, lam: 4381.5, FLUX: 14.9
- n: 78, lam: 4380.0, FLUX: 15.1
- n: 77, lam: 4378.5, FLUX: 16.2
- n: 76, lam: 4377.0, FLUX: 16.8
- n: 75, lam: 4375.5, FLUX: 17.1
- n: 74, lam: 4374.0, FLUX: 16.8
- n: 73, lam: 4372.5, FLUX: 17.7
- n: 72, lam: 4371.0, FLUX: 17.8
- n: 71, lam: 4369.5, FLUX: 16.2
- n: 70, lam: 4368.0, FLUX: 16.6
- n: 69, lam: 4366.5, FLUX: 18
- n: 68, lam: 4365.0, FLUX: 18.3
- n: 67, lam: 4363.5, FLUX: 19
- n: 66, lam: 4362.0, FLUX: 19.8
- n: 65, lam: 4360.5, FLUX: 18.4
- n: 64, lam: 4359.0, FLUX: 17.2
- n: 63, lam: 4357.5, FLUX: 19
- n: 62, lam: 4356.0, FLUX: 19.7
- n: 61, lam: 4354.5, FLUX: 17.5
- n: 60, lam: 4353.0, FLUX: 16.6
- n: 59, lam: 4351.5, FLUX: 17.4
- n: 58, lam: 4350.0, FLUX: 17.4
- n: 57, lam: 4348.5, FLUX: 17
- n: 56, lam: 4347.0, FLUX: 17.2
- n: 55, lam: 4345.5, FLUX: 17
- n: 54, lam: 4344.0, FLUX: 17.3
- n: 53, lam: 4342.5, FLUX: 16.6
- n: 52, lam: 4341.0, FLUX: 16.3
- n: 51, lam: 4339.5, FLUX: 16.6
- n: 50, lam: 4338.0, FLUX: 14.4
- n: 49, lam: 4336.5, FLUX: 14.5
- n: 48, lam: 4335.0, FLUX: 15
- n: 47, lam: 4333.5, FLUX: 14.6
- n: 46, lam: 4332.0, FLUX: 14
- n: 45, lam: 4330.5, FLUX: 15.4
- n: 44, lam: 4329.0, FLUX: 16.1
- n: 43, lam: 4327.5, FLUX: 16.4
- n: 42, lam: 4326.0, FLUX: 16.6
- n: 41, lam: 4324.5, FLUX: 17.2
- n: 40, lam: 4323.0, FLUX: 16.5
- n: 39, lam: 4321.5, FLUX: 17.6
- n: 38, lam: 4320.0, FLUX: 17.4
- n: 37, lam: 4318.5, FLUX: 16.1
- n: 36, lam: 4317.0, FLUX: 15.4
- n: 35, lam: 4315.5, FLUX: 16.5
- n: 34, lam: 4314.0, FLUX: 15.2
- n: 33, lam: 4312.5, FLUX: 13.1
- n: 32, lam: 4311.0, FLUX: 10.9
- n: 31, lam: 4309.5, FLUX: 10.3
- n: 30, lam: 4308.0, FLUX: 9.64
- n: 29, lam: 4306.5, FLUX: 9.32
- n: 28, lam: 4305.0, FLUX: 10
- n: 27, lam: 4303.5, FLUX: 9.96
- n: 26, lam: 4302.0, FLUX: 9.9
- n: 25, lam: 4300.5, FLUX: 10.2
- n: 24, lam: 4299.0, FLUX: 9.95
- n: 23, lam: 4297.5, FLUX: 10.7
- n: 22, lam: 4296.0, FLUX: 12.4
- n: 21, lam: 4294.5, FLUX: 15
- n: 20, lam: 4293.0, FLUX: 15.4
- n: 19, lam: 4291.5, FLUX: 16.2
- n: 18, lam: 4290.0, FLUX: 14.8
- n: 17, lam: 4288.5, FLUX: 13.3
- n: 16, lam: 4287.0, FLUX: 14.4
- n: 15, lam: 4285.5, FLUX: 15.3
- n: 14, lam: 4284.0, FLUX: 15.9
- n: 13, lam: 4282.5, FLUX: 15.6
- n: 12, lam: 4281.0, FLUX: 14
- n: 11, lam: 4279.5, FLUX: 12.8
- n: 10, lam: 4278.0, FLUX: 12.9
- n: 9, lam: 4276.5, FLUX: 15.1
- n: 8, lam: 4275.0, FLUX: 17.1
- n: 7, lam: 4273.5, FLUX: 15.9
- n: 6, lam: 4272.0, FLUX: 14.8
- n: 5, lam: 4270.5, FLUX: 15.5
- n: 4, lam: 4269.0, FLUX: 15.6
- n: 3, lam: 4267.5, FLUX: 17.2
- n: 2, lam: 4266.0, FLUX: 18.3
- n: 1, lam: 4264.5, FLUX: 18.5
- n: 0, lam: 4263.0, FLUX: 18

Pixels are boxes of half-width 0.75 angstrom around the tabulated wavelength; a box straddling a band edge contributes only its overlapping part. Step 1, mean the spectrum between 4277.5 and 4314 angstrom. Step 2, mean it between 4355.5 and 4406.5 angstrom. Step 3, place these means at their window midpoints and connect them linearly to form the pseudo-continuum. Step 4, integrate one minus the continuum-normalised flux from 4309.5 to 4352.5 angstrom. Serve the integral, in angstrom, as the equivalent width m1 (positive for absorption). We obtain -4.5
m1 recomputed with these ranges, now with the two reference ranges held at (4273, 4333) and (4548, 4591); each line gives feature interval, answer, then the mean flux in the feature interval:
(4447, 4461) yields 1.2 angstrom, 16.8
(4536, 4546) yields 0.4 angstrom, 20.2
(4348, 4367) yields -3.1 angstrom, 18.1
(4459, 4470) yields -0.1 angstrom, 18.9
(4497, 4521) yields -2.5 angstrom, 22.1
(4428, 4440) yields -0.4 angstrom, 18.4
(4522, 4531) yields 0.0 angstrom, 20.5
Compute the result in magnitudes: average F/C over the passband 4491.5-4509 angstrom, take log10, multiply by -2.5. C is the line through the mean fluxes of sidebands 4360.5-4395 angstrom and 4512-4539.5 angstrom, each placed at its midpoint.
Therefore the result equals -0.11 mag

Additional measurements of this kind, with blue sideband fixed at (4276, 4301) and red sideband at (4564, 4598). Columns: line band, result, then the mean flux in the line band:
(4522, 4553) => 0.059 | 20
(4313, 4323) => -0.115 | 16.3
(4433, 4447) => 0.036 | 17.7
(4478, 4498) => -0.042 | 20.5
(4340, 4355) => -0.099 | 17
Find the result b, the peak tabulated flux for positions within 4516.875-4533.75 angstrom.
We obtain 23.4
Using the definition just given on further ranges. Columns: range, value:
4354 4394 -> 19.8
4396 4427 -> 20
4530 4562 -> 24.4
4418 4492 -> 22.7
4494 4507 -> 24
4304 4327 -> 17.6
